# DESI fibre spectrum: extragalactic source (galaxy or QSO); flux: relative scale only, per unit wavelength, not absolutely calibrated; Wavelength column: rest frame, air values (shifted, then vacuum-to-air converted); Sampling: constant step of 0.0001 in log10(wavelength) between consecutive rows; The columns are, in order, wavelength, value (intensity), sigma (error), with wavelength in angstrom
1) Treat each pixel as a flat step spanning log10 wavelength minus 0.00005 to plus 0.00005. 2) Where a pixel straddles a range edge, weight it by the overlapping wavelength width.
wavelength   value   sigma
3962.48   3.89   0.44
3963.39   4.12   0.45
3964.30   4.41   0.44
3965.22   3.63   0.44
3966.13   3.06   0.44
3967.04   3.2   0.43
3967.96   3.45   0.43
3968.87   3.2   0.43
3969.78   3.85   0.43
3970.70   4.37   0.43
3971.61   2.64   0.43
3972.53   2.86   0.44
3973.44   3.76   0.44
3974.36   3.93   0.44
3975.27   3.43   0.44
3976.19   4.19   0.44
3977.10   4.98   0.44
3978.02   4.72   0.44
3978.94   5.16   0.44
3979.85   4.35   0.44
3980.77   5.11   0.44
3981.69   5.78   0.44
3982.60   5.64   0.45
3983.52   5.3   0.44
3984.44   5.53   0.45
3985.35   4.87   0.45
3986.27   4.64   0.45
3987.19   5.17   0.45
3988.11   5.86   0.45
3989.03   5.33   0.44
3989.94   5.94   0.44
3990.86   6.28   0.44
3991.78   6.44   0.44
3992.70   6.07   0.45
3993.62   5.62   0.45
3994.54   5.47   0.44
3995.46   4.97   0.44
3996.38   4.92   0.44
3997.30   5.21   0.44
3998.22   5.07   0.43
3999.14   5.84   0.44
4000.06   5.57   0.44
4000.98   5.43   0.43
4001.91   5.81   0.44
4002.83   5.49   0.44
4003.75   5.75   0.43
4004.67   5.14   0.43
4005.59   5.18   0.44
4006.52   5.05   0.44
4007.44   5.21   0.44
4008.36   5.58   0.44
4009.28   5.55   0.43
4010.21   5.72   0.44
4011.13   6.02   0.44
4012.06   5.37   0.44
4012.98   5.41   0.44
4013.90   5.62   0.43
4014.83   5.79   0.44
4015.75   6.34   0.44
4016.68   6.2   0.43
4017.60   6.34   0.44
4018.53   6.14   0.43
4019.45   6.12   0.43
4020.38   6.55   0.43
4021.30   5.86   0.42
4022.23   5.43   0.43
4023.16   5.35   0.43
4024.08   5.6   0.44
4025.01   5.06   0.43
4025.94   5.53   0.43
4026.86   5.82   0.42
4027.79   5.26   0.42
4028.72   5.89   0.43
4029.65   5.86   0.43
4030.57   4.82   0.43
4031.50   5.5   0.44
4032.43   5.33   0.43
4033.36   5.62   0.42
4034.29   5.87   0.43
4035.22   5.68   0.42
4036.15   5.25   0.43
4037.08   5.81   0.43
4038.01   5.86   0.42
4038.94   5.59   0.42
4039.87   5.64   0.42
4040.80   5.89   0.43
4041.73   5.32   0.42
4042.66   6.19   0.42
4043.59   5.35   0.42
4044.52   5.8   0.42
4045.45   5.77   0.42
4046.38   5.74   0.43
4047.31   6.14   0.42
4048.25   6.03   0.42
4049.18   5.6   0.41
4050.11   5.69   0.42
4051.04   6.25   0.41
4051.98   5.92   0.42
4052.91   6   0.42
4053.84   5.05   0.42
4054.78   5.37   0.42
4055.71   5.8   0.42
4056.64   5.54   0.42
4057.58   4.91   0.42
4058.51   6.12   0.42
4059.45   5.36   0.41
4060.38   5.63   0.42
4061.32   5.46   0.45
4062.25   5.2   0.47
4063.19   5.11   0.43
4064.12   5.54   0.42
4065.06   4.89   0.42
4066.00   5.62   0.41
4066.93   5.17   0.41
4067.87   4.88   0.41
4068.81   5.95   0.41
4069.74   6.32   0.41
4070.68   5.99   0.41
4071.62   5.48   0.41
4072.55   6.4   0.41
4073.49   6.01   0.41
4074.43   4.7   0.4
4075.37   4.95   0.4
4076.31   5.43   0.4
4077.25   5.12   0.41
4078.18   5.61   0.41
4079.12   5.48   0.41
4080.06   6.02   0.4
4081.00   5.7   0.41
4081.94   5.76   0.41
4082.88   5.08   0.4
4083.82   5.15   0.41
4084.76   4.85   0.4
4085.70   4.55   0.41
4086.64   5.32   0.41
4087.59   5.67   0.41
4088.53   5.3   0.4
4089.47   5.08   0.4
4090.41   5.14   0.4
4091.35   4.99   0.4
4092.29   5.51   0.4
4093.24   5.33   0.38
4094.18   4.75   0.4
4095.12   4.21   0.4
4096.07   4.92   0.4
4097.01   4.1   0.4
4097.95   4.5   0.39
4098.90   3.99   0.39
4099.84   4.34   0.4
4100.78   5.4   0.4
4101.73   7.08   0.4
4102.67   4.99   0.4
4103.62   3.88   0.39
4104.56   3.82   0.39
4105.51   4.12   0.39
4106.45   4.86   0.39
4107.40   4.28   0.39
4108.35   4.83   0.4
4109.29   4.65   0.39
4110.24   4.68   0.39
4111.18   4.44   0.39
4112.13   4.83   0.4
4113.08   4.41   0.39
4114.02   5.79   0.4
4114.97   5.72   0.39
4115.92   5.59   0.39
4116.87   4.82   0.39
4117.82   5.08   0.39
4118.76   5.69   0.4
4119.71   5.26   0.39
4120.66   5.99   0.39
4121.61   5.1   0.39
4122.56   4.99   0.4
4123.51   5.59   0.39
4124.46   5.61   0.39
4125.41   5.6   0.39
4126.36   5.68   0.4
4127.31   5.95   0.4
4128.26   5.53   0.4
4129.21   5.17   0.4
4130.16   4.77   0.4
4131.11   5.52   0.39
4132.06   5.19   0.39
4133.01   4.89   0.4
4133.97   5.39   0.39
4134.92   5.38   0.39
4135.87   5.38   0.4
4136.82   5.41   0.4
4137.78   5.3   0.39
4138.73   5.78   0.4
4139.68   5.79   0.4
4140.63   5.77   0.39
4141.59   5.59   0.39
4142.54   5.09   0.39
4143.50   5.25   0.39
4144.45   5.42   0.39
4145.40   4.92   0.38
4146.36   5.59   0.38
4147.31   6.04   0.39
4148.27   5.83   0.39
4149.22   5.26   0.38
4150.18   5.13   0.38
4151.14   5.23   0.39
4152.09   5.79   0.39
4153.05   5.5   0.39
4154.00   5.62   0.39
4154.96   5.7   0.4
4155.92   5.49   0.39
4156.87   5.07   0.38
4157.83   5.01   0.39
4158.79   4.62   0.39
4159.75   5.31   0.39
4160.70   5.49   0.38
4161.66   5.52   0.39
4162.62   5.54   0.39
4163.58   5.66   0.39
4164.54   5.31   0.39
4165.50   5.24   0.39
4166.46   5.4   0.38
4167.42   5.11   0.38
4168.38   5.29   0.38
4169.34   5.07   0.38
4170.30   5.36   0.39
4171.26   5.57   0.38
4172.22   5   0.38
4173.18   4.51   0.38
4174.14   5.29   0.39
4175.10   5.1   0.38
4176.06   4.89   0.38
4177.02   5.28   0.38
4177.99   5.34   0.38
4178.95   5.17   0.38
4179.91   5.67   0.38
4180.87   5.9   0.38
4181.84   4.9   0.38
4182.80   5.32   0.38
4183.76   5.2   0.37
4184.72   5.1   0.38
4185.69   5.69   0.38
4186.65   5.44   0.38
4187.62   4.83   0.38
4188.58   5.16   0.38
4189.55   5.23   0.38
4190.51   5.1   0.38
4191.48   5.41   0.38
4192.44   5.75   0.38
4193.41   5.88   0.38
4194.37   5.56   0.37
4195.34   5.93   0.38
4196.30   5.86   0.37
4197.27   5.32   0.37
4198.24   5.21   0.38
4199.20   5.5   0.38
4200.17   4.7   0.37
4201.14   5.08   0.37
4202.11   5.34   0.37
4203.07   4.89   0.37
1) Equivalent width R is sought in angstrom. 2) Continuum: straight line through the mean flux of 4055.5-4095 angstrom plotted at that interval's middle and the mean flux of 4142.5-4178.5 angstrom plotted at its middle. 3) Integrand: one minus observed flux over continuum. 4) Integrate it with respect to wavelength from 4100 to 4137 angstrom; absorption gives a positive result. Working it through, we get 1.35 angstrom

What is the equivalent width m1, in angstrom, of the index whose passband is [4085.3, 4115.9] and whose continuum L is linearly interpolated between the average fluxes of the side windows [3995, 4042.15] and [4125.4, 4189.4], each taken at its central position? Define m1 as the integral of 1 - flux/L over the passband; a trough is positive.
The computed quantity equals 3.2 angstrom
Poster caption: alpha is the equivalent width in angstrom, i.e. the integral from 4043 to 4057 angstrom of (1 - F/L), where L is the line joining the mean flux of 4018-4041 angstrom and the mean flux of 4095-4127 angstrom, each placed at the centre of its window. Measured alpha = -0.7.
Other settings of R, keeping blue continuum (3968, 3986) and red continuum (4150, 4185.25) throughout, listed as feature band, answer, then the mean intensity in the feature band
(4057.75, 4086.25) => -3.59 angstrom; 5.45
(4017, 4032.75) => -3.65 angstrom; 5.68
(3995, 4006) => -2.12 angstrom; 5.37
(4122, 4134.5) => -0.66 angstrom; 5.37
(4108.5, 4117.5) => 0.08 angstrom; 4.99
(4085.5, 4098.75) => -0.02 angstrom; 4.94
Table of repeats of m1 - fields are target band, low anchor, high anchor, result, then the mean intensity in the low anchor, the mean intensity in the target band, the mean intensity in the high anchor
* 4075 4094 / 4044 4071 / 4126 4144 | 0.8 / 5.61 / 5.3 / 5.41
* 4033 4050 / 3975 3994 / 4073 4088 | -1.3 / 5.27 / 5.73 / 5.33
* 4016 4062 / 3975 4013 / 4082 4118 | -4.8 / 5.35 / 5.69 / 4.9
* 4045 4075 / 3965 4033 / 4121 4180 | -2.1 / 5.18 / 5.61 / 5.35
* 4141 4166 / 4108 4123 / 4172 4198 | -0.8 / 5.12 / 5.39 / 5.33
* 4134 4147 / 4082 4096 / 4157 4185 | -0.6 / 5.08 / 5.45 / 5.25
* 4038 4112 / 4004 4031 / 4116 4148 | 3.2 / 5.65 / 5.3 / 5.41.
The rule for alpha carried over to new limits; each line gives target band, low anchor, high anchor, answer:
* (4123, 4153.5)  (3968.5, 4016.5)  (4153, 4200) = -0.91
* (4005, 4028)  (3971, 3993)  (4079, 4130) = -3.38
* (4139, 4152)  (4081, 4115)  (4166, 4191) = -0.96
